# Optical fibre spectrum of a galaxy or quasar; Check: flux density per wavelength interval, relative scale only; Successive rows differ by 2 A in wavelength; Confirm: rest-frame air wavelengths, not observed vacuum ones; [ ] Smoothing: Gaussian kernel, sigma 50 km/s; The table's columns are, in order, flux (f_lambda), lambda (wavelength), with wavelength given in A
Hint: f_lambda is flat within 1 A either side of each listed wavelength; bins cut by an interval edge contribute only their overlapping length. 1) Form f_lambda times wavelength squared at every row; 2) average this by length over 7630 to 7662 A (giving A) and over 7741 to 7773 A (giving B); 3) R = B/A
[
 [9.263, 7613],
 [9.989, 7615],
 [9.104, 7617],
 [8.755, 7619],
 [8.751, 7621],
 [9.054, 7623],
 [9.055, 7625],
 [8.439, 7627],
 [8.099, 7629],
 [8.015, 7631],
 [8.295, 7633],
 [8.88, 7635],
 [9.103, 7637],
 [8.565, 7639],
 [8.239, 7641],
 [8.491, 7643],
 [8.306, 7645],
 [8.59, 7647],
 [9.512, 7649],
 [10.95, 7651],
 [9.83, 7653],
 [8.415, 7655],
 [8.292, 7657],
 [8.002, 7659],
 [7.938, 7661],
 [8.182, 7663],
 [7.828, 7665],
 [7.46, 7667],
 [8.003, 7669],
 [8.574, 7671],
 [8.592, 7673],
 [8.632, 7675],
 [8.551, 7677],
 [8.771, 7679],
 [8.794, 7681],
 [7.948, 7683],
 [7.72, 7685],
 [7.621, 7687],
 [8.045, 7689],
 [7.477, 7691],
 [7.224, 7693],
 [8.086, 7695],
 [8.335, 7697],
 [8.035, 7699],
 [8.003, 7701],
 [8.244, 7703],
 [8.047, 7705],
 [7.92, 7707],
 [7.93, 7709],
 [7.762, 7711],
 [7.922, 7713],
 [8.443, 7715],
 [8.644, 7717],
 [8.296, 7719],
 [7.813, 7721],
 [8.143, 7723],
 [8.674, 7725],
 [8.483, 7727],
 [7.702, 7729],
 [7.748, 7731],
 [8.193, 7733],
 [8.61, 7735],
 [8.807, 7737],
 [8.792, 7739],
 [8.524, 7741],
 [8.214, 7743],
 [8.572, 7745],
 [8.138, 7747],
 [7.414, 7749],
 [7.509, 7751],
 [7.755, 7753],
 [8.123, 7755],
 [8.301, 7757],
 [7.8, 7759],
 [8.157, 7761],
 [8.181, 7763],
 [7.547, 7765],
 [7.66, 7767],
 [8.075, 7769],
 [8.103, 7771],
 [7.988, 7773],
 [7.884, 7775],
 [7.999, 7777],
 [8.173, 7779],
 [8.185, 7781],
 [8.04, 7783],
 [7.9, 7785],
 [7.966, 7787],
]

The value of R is 0.94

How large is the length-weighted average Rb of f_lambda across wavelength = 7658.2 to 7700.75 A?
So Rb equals 8.09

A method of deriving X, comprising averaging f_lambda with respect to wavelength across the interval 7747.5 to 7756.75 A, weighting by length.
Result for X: 7.77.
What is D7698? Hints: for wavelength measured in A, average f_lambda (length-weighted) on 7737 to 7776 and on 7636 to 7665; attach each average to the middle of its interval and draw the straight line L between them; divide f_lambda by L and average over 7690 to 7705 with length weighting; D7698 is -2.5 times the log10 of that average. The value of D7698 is 0.07 mag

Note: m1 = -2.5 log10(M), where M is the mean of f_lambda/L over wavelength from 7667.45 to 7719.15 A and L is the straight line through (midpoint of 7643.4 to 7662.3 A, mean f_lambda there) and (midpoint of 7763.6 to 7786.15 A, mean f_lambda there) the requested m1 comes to 0.06 mag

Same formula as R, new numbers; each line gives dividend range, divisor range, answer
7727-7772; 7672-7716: 1.01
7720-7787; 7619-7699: 0.98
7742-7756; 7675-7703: 1.00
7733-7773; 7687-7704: 1.04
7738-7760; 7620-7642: 0.97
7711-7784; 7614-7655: 0.94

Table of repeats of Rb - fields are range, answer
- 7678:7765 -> 8.11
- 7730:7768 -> 8.11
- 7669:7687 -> 8.38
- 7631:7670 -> 8.56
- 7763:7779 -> 7.93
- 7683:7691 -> 7.77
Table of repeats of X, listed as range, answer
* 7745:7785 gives 7.96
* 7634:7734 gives 8.3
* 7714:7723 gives 8.28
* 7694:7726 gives 8.14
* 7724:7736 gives 8.23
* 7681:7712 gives 7.92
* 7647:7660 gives 9.12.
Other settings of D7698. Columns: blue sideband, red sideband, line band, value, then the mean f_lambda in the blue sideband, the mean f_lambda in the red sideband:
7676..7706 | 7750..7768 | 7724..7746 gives -0.06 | 8.06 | 7.89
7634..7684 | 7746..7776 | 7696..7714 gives 0.03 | 8.58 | 7.91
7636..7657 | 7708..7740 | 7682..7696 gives 0.11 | 8.97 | 8.25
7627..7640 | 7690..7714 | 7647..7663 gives -0.08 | 8.49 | 7.92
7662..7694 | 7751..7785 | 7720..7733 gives -0.01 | 8.09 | 7.98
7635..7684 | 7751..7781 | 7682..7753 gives 0.02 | 8.57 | 7.97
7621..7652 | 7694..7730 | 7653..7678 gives 0.03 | 8.77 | 8.14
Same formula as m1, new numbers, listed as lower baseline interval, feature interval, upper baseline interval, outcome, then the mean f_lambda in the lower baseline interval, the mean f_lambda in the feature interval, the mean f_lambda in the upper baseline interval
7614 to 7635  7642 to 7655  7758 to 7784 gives -0.07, 8.76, 9.21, 7.98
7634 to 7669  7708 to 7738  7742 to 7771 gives -0.01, 8.6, 8.21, 7.97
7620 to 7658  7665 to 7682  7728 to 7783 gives 0.02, 8.78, 8.39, 8.08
